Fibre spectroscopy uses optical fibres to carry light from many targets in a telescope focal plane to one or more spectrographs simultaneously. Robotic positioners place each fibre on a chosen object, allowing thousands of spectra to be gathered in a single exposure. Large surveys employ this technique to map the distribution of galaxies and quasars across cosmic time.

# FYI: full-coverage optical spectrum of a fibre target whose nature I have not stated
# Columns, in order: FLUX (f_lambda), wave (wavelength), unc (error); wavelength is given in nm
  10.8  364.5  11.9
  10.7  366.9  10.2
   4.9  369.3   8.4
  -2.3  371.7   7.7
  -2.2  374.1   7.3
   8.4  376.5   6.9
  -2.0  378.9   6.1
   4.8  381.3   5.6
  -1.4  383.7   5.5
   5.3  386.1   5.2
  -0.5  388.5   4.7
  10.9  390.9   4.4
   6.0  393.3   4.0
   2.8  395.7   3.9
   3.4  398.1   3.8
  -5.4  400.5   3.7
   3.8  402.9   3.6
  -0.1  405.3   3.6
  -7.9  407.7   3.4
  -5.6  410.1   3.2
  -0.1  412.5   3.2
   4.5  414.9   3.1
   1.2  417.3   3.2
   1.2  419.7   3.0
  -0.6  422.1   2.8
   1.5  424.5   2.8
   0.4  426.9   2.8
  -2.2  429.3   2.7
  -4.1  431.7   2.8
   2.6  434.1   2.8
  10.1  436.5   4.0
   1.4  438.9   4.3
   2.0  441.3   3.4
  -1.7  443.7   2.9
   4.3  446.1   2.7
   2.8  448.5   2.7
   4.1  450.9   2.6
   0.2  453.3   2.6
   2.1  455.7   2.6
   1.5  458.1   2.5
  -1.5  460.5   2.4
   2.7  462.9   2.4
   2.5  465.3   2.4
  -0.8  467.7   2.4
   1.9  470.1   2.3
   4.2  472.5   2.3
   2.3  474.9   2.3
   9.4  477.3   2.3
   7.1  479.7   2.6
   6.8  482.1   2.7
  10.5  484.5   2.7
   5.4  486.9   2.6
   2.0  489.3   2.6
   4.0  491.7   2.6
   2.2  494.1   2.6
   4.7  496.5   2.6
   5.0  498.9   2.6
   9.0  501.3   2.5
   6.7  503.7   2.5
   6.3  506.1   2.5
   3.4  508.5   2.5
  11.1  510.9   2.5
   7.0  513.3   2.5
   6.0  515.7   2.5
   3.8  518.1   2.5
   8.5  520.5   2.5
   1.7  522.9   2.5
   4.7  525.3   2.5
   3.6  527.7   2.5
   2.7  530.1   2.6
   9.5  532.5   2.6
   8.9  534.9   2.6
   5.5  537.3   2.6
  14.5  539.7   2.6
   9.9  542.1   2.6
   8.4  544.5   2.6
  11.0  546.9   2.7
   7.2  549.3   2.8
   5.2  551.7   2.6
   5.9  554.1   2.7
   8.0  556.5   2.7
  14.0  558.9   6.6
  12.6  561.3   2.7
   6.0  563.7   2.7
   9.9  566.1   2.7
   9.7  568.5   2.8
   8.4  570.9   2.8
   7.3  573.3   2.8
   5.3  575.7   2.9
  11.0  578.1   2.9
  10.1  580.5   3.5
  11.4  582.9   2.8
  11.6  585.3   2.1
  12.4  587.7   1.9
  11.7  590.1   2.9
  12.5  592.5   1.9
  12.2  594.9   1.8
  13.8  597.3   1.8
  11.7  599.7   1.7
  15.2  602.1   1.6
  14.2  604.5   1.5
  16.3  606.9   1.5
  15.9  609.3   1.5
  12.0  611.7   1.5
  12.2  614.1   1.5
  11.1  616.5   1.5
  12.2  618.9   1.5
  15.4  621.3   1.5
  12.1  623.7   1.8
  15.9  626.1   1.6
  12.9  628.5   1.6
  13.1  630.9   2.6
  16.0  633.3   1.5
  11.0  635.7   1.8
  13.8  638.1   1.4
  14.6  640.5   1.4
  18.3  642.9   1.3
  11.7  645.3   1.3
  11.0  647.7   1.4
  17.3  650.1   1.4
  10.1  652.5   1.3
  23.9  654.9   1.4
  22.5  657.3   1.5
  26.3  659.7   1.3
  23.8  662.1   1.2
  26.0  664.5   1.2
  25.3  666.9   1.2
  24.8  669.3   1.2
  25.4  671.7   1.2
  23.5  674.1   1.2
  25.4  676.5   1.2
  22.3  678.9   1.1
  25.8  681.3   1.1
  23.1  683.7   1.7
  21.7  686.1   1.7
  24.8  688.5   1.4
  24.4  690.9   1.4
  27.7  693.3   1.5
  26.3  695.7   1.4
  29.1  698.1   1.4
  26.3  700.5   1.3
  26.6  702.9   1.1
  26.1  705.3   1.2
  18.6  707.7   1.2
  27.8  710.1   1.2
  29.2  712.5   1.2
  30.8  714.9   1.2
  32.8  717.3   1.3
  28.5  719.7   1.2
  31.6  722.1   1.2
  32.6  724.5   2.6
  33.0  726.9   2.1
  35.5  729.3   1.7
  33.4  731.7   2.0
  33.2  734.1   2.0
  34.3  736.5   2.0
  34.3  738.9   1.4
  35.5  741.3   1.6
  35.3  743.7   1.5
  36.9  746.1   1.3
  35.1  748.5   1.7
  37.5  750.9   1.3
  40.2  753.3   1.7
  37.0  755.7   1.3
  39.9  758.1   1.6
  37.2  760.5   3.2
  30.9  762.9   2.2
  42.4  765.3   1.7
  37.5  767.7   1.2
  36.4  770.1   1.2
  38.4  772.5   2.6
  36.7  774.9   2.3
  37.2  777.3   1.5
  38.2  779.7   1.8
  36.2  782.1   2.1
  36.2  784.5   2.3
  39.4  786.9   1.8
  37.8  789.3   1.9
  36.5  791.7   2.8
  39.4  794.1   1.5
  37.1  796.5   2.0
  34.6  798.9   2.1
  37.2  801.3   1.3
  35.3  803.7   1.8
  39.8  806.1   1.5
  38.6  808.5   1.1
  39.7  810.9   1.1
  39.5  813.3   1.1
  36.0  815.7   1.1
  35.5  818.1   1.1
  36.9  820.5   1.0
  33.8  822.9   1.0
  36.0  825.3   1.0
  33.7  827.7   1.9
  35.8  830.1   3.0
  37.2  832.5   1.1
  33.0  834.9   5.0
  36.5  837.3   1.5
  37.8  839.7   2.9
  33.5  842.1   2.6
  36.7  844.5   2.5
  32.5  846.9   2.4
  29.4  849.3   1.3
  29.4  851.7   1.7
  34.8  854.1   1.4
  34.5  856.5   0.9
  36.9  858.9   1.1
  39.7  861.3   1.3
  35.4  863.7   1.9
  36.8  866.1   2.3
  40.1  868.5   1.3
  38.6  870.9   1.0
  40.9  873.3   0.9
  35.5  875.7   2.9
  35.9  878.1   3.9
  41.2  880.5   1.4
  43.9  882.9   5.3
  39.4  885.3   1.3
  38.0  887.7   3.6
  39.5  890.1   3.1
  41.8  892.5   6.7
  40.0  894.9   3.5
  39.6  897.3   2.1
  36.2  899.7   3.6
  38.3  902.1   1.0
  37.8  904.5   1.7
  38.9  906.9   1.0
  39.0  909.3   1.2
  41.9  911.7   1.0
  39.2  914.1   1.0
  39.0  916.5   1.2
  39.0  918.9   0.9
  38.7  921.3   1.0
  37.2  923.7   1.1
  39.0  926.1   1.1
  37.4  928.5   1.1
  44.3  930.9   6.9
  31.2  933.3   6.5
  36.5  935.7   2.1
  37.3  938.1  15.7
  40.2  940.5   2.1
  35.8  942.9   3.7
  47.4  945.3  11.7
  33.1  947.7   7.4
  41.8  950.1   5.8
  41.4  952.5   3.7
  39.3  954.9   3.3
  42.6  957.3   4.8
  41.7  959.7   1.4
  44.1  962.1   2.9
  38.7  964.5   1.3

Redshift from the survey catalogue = 0.64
